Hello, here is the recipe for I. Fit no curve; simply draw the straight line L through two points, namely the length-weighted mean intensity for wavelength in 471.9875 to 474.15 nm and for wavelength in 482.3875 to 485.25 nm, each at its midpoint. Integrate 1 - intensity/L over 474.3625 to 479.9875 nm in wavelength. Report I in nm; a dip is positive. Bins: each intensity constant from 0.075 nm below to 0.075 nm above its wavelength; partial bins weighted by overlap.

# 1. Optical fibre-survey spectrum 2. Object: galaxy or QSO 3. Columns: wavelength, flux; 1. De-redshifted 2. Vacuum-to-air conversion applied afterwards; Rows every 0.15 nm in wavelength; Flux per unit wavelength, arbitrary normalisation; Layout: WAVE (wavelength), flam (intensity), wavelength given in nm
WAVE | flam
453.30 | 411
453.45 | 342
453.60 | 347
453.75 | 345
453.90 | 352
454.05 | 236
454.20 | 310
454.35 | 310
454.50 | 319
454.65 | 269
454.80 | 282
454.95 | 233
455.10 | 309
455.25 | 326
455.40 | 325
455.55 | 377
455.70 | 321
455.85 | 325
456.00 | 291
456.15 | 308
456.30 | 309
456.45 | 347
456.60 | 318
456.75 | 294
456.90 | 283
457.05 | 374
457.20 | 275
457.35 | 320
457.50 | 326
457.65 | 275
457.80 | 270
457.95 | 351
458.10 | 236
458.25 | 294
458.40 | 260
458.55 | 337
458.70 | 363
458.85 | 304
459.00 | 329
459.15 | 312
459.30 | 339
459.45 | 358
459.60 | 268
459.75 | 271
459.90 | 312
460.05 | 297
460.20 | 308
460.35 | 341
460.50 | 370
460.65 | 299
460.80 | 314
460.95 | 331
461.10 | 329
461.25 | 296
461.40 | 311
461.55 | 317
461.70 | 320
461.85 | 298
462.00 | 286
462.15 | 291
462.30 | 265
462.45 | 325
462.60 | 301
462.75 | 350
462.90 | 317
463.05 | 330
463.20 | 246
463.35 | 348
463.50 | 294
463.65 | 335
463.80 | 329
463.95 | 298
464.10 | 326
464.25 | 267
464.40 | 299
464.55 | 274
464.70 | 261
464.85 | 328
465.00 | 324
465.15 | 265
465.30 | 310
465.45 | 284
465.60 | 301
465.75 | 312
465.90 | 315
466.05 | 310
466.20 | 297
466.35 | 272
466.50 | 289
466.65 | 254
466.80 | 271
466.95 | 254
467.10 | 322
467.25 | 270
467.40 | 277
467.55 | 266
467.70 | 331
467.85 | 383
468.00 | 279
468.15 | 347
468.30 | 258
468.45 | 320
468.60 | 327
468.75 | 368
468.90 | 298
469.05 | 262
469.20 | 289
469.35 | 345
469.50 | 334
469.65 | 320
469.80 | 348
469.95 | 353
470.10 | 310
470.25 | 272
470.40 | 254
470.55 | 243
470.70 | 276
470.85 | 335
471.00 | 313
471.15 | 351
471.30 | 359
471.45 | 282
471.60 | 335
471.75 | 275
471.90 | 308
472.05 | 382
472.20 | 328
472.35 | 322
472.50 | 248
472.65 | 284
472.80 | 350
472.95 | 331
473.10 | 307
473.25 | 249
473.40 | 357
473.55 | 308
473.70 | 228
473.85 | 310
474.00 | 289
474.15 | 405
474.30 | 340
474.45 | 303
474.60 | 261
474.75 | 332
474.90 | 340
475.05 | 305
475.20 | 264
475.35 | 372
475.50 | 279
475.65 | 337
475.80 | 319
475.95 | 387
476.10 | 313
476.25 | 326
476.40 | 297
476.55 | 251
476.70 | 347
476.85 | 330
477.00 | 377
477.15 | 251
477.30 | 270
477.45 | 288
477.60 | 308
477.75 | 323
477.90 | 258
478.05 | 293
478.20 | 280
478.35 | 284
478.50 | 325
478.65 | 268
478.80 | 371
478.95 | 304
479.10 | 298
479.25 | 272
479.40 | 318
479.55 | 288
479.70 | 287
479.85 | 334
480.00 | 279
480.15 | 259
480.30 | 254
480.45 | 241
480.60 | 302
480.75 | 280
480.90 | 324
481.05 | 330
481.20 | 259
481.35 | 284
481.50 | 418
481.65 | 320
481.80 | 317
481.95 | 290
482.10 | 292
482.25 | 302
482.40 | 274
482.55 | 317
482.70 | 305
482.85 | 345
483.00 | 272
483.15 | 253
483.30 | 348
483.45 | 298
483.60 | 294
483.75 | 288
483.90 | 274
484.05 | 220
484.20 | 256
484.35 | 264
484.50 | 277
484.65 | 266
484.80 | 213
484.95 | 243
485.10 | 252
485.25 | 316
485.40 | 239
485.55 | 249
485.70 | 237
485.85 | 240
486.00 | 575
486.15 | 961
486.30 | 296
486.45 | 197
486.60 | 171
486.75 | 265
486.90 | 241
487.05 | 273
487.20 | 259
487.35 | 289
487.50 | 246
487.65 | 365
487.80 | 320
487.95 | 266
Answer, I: -0.18 nm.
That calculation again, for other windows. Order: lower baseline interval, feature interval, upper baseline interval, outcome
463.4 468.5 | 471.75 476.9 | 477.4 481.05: -0.33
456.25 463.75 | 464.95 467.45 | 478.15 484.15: 0.14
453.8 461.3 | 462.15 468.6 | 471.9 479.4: 0.20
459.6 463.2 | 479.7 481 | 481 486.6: 0.09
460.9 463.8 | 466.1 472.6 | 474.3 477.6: 0.13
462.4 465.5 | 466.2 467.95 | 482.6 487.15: 0.08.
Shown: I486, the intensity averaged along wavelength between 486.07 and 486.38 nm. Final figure 621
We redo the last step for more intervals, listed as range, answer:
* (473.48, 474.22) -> 307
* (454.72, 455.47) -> 295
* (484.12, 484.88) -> 255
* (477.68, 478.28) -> 288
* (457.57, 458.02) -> 298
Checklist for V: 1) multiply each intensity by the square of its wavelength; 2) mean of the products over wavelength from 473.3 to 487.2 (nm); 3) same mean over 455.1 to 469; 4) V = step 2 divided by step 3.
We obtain 1.06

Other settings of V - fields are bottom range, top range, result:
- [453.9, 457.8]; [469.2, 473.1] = 1.09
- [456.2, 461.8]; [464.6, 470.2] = 1.01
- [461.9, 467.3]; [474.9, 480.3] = 1.08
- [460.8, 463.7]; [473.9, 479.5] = 1.06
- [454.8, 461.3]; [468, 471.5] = 1.05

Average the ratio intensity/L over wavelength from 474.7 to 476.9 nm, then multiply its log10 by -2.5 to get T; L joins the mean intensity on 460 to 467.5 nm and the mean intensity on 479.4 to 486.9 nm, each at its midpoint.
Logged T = -0.07 mag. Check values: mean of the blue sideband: 302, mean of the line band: 320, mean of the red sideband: 299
